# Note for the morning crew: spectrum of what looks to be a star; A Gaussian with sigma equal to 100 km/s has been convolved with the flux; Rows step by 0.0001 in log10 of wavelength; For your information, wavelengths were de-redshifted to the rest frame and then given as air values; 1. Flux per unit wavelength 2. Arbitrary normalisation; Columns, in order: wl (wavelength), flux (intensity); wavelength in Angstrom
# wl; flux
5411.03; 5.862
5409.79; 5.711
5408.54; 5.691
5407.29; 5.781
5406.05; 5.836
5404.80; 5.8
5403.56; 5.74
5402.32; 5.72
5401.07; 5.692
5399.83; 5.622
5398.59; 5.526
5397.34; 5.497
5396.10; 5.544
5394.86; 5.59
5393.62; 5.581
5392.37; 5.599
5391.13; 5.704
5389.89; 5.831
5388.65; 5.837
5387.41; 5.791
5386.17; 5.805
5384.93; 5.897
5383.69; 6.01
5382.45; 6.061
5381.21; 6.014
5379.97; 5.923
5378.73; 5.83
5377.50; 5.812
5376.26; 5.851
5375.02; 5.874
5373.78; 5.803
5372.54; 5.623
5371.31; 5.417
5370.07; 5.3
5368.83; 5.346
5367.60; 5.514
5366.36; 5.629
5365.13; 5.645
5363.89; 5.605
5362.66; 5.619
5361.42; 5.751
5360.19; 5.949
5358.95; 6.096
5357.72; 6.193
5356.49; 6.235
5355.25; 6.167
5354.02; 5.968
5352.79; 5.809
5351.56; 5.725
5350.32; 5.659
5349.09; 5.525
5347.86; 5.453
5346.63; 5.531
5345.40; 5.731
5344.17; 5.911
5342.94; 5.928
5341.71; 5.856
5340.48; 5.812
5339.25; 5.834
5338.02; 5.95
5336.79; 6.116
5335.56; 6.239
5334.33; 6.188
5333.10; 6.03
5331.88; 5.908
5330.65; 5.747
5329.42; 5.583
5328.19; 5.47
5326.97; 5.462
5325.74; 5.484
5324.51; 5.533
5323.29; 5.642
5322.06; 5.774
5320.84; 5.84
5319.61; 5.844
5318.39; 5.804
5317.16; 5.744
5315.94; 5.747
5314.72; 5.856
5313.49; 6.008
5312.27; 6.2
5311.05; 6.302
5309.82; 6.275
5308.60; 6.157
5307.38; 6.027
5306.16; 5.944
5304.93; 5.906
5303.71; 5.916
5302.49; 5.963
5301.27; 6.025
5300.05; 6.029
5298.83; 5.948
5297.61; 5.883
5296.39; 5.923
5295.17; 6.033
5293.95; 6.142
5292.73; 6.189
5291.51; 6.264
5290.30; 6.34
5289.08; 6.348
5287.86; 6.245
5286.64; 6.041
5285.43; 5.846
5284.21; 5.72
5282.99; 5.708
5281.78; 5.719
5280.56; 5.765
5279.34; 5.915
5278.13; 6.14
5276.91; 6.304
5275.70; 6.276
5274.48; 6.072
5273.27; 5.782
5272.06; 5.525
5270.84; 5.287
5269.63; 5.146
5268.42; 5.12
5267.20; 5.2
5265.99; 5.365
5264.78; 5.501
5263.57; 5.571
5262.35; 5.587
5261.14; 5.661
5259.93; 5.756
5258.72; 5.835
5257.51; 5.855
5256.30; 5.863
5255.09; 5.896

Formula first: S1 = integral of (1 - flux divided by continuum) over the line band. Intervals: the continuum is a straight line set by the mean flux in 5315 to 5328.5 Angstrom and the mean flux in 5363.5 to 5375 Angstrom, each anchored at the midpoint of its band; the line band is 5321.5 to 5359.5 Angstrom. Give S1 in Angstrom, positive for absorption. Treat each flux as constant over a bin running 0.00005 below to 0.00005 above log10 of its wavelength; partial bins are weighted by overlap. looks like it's -1.3 Angstrom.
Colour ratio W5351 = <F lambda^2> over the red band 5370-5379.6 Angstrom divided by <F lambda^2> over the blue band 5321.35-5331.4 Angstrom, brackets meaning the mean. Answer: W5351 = 1.04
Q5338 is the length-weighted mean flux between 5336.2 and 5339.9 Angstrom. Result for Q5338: 5.96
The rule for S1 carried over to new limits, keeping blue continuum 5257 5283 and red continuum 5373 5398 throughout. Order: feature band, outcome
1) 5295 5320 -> -1.1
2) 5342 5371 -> 0.1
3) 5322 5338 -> -0.1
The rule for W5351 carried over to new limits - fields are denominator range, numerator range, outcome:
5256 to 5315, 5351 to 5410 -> 1.01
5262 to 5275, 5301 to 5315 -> 1.12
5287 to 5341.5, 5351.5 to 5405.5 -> 0.99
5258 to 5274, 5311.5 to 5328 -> 1.07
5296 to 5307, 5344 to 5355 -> 0.98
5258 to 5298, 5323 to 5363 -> 1.02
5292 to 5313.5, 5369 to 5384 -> 0.98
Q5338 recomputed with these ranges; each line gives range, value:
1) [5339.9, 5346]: 5.85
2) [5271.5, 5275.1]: 5.8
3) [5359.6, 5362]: 5.86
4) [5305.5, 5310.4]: 6.1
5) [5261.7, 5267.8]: 5.45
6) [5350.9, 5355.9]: 5.91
